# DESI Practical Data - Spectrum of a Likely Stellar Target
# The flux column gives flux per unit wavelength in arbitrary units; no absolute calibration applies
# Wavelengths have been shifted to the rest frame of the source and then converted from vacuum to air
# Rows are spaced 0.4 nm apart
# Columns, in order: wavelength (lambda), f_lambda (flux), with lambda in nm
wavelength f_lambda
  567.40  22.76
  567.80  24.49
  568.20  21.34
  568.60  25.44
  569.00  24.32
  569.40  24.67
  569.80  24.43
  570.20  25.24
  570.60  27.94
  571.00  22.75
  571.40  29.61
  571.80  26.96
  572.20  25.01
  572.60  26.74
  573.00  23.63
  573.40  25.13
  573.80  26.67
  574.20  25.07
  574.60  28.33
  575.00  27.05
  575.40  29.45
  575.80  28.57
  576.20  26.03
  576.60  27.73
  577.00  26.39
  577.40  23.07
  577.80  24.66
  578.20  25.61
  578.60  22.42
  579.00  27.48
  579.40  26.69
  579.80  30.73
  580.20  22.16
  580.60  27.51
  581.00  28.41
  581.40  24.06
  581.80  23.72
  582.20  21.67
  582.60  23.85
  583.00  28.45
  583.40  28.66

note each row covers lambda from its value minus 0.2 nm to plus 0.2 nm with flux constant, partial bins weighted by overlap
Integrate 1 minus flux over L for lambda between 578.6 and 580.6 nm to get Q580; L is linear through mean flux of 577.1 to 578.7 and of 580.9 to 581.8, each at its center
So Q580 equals -0.129 nm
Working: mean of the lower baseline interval 24.2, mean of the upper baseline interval 25.4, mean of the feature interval 26.4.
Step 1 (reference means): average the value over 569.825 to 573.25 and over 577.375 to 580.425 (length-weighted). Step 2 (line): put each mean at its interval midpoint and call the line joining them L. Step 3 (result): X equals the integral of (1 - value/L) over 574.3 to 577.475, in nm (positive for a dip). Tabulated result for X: -0.19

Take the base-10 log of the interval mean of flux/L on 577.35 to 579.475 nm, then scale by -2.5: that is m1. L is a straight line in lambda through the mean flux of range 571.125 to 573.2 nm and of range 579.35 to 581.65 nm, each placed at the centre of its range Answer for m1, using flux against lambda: 0.061 mag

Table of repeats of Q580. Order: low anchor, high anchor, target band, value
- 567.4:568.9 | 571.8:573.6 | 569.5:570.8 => -0.07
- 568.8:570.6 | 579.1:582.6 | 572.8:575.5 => -0.12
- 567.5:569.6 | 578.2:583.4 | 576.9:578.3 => 0.03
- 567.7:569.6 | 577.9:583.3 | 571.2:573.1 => -0.16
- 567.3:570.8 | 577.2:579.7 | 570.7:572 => -0.10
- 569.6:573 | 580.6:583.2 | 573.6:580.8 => -0.25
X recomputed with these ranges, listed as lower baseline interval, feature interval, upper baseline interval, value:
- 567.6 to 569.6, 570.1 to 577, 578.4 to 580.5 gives -0.46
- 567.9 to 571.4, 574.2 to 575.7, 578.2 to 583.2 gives -0.16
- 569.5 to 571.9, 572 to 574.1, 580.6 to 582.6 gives 0.03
